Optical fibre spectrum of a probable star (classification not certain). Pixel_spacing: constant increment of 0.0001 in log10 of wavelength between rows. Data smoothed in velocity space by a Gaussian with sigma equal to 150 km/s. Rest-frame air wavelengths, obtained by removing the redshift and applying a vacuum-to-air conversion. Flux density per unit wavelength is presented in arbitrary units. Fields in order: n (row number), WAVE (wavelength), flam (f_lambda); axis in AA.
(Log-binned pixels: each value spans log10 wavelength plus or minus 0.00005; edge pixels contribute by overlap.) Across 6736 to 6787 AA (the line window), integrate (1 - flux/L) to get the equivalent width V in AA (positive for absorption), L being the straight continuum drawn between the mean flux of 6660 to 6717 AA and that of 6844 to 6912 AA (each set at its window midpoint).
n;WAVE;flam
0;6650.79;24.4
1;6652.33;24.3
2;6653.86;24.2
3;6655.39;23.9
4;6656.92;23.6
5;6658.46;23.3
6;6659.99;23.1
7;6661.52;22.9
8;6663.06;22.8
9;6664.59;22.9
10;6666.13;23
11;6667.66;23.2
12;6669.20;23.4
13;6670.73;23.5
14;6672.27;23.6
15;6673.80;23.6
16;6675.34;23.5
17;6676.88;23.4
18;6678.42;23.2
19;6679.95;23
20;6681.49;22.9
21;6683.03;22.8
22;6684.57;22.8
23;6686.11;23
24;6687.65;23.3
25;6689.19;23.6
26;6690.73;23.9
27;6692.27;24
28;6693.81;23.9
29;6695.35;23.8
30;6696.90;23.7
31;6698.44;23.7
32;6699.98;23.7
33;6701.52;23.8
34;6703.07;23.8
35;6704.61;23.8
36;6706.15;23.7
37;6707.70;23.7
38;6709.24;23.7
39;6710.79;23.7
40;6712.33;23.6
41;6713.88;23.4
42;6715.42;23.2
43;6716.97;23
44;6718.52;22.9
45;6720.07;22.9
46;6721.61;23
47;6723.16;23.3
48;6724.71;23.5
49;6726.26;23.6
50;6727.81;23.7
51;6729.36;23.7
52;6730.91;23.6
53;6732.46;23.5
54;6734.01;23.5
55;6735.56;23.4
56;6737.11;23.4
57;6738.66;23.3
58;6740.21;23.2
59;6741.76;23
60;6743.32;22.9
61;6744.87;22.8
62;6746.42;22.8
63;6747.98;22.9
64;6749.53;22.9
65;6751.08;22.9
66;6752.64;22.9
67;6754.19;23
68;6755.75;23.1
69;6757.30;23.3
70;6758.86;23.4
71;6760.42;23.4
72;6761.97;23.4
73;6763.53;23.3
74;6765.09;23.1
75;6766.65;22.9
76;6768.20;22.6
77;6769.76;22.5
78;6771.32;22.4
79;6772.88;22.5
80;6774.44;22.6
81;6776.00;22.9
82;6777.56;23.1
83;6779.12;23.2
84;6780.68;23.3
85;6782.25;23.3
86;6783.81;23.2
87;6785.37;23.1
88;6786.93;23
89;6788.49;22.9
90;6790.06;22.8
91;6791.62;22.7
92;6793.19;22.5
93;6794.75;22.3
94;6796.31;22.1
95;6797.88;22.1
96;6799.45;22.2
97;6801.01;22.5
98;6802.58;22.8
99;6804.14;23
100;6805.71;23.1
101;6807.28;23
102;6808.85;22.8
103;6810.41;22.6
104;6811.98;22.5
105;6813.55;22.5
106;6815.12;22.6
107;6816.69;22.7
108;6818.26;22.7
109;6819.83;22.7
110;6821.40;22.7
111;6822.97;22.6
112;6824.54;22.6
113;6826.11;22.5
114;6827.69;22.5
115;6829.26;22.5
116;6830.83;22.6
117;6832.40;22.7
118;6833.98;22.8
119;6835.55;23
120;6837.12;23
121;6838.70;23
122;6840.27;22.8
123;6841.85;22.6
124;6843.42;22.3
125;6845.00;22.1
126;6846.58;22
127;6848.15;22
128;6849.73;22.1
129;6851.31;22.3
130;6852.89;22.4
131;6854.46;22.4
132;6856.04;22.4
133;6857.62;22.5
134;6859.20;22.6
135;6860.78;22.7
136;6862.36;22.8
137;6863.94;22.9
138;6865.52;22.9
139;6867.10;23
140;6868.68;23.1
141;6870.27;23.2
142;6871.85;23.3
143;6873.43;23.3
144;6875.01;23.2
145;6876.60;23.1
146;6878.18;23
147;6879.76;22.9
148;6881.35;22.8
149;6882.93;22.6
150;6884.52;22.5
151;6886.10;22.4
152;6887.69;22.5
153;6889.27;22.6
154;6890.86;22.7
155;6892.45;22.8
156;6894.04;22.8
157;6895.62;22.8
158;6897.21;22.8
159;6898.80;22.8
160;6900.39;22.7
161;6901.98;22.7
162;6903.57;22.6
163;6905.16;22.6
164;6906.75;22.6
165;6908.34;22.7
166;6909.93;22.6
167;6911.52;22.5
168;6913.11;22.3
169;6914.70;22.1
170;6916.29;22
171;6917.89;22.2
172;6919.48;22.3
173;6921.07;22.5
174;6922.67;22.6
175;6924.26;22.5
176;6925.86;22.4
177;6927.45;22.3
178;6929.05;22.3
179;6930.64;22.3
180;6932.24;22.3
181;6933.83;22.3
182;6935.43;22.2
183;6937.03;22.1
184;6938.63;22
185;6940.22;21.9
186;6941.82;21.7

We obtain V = 0.3 AA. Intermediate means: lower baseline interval 23.4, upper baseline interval 22.7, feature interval 23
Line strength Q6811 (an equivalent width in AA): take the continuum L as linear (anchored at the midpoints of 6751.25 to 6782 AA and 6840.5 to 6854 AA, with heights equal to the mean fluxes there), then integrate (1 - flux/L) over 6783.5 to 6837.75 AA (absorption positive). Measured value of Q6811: -0.2 AA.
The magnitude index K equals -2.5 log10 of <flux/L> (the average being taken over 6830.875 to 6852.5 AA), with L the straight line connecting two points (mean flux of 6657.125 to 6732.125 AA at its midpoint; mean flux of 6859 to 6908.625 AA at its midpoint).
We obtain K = 0.021 mag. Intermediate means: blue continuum 23.4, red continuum 22.8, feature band 22.5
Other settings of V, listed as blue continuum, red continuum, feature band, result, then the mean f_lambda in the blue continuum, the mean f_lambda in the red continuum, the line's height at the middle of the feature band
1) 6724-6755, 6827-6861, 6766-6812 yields 0.27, 23.2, 22.5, 22.9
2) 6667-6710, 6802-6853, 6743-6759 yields 0.09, 23.5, 22.6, 23.1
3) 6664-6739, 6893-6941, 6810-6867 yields 0.55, 23.4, 22.4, 22.8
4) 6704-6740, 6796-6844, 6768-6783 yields 0.10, 23.4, 22.7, 23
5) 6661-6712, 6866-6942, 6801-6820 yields 0.17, 23.4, 22.6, 22.9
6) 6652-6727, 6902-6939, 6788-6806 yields 0.29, 23.4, 22.4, 22.9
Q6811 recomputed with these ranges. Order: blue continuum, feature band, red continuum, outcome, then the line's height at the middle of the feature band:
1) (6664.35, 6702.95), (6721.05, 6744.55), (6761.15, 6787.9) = -0.19 AA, 23.2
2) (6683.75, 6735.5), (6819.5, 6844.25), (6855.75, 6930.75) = 0.29 AA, 22.9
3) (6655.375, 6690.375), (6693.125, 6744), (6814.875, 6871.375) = -0.90 AA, 23.1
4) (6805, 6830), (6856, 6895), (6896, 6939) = -0.54 AA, 22.5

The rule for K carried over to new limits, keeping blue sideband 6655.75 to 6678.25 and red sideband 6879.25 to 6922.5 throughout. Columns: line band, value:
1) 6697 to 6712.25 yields -0.03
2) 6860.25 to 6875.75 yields -0.02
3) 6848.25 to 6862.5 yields 0.01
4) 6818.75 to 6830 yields 0.01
